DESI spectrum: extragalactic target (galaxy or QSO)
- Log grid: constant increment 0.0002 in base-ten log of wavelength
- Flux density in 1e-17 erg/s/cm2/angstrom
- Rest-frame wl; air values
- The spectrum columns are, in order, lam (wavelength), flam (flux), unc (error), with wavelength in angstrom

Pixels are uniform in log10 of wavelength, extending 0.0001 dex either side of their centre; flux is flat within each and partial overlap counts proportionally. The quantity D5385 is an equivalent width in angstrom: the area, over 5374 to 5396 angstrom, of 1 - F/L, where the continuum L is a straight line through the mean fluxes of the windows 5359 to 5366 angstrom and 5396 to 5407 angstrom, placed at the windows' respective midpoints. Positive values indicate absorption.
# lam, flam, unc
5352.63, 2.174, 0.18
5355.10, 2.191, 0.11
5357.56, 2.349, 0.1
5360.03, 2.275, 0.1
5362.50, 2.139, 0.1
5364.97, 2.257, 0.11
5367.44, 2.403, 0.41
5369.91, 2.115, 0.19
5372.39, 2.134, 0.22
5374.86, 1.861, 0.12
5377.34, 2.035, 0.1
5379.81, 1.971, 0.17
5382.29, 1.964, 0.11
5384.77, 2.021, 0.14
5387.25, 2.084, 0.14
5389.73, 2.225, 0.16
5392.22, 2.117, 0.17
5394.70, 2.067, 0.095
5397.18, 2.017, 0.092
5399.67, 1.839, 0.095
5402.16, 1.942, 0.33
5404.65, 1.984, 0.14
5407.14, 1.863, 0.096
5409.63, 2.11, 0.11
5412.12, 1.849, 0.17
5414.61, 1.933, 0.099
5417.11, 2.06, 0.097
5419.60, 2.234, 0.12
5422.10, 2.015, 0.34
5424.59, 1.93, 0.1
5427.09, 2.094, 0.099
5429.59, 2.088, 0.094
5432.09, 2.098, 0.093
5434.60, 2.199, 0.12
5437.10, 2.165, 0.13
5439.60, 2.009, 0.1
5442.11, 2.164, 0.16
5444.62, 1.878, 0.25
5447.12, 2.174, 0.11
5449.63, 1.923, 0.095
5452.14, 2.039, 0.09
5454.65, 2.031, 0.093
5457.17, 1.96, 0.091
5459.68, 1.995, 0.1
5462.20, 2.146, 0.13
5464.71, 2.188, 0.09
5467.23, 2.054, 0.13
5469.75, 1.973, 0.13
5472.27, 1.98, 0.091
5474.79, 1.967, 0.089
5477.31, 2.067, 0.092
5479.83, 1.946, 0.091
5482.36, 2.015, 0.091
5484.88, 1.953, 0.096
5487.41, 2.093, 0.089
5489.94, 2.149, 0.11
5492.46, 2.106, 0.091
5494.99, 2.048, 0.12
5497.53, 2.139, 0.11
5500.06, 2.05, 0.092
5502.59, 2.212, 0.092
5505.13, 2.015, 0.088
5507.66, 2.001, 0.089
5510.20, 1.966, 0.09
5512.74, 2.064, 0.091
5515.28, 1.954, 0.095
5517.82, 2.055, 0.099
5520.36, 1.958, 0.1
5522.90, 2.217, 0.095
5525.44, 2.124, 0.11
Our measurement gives 0.13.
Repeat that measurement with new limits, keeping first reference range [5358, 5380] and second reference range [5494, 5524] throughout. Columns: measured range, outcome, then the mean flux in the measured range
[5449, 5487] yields 1.2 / 2.02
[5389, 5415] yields 1.6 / 1.99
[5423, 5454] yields 0.6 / 2.06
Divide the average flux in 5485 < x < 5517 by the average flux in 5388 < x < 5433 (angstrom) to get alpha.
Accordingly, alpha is 1.02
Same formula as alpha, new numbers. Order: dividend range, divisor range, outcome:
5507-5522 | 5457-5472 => 0.98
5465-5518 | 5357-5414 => 0.99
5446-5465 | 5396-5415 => 1.06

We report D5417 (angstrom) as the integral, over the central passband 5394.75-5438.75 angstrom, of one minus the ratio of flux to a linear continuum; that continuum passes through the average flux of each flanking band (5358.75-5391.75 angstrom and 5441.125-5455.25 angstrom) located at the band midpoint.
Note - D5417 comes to 0.9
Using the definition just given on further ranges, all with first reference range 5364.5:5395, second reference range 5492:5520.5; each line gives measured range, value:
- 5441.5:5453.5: 0.2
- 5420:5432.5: 0.1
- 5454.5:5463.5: 0.1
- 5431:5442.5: -0.3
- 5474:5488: 0.4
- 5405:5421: 0.6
